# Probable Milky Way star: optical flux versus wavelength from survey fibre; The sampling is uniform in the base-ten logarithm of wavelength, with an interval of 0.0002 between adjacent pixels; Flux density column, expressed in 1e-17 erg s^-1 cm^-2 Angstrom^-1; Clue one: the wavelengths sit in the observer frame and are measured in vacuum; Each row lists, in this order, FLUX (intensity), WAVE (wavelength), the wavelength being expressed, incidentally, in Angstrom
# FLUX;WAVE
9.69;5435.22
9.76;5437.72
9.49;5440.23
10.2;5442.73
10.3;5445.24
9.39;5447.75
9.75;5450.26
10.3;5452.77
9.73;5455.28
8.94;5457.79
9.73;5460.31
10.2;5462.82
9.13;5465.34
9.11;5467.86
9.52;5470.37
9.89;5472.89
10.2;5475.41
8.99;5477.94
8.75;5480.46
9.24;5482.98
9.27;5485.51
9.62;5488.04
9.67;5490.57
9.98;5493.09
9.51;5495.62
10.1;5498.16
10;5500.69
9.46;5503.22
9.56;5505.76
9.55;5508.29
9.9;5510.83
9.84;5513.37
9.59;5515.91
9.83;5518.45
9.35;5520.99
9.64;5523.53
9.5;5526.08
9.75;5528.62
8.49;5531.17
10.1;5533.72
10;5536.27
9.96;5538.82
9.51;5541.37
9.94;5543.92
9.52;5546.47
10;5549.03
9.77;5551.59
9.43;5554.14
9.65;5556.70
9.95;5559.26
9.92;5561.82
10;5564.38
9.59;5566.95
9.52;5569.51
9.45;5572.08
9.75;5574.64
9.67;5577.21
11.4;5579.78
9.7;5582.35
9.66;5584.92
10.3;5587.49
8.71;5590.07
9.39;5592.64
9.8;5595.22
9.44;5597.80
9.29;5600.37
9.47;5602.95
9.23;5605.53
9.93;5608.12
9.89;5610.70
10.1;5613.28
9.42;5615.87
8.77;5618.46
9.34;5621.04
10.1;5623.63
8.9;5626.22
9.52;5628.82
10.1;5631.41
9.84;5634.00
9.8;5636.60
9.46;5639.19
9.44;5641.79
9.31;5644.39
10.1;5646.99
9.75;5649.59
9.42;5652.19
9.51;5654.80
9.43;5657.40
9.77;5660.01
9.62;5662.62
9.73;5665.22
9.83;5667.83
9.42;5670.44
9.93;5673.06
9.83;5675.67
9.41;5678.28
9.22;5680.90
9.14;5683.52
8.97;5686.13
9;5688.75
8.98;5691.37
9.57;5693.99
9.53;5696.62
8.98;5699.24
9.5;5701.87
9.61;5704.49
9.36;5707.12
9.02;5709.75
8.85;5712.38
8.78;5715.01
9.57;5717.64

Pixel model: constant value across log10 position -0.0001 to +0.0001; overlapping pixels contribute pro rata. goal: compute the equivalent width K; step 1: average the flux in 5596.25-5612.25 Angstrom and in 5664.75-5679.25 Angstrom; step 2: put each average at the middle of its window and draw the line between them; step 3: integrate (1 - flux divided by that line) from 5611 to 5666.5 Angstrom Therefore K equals 0.2 Angstrom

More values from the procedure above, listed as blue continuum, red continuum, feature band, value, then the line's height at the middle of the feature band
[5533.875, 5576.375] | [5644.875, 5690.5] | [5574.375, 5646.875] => 0.0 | 9.64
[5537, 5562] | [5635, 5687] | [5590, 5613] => 0.3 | 9.67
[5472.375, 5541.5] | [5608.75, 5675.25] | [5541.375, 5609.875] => -0.6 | 9.62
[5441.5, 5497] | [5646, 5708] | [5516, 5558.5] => -0.4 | 9.57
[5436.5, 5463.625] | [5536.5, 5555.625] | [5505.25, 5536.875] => 0.5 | 9.76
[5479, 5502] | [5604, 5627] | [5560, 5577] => -0.3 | 9.55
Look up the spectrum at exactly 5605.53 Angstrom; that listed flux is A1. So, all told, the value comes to 9.23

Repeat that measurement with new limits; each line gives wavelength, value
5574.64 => 9.75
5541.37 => 9.51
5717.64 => 9.57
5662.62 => 9.62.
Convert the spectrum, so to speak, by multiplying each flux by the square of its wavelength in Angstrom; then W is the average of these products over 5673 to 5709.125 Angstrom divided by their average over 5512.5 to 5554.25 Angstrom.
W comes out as 1.02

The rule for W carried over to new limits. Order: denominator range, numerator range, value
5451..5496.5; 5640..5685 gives 1.07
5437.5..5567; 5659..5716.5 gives 1.04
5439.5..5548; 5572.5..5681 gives 1.05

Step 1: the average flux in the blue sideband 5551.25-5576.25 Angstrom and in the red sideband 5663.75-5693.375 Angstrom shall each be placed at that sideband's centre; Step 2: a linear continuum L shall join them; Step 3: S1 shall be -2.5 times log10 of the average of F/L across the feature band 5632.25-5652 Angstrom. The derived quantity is -0.02 mag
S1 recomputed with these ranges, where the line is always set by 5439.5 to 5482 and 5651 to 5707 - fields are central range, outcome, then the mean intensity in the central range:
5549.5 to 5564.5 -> -0.027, 9.78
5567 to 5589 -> -0.042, 9.9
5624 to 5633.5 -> -0.012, 9.59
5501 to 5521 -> -0.010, 9.67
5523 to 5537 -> 0.001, 9.56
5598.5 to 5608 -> 0.011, 9.41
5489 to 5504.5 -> -0.021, 9.78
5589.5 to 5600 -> 0.015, 9.38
